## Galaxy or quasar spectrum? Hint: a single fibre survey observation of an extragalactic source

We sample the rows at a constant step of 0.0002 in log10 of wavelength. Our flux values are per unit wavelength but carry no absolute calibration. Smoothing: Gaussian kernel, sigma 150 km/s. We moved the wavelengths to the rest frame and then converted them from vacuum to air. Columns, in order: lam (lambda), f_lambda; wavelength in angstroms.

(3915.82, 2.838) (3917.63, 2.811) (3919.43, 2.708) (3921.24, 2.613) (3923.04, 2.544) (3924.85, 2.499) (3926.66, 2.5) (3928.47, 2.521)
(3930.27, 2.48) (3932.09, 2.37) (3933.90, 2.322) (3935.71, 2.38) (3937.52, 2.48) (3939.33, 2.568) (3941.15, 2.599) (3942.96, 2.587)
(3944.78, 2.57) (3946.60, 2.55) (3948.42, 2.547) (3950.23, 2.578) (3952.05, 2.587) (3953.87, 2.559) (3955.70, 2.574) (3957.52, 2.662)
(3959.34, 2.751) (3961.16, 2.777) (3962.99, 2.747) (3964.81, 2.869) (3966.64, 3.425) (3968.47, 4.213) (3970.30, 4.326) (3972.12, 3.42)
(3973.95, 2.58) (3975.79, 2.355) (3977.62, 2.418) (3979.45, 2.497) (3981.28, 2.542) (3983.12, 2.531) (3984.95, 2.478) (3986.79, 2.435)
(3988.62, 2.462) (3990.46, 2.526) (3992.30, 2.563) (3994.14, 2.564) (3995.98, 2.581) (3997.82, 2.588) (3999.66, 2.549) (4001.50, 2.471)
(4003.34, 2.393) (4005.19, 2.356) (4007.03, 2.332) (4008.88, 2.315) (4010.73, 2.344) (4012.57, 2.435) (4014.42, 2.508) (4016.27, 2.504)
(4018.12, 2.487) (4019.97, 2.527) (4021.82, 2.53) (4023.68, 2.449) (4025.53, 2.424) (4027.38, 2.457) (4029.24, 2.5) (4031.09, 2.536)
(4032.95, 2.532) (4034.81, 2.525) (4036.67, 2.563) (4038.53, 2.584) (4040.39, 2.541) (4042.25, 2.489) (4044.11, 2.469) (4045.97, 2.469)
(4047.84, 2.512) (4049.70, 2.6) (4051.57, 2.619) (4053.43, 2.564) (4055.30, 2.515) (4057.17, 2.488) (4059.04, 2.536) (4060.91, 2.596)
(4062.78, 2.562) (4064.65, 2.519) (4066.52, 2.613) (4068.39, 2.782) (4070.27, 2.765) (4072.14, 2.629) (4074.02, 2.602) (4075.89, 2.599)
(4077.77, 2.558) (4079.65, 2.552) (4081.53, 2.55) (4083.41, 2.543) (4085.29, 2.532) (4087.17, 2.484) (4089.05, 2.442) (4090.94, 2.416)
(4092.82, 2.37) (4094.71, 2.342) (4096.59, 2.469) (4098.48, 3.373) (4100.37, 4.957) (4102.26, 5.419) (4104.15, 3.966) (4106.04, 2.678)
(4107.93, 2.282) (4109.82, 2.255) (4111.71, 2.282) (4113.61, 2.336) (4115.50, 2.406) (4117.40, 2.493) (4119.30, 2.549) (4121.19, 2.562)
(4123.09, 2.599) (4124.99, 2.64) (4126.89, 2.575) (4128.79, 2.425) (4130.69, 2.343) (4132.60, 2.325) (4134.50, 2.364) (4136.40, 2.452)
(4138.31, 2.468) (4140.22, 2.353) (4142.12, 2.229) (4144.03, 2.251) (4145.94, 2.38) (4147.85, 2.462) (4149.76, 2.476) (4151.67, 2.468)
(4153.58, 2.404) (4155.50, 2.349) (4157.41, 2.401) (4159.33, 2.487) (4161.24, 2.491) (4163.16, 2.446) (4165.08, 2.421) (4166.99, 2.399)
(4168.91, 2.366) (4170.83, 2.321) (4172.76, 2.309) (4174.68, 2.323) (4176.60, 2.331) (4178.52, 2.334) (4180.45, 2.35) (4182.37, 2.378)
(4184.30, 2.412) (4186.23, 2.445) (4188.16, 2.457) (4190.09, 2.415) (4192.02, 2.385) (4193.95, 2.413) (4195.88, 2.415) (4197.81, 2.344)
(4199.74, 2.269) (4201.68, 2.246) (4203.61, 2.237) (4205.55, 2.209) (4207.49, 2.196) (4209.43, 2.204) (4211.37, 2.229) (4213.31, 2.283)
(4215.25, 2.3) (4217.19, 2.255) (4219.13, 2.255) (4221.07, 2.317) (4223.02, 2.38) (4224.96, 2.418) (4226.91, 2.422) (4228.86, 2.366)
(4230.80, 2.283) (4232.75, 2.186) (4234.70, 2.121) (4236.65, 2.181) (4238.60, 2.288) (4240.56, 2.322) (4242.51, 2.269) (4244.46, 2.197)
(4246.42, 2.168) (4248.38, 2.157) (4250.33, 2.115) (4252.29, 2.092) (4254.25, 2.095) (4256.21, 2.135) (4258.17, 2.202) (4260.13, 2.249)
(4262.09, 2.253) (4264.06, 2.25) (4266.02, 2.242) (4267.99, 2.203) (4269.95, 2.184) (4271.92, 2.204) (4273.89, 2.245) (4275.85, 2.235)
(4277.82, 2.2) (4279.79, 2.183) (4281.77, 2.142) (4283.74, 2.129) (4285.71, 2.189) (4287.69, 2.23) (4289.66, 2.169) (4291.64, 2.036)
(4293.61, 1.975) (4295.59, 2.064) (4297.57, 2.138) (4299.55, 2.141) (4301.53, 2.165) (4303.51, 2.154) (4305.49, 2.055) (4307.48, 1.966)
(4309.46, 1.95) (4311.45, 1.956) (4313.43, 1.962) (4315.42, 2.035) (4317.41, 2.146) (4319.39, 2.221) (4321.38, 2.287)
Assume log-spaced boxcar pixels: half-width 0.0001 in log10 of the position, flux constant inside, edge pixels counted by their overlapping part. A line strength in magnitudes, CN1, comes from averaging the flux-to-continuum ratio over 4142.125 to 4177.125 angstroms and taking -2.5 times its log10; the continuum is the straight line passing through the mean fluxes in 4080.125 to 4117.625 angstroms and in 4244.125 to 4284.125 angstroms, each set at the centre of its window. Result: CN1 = 0.09 mag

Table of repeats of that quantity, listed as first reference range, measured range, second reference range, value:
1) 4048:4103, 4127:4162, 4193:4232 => 0.05 mag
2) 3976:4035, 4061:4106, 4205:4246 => -0.19 mag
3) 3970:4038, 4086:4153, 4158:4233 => -0.10 mag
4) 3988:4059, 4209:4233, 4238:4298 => -0.03 mag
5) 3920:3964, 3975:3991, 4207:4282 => 0.02 mag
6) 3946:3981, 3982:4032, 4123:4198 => 0.12 mag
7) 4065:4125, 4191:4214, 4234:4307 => 0.05 mag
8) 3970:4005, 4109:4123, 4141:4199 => 0.01 mag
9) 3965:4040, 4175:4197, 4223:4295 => -0.03 mag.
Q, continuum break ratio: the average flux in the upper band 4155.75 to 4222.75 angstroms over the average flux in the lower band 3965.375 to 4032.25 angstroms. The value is 0.89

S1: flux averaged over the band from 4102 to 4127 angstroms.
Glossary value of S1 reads 2.72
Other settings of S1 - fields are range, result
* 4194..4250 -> 2.27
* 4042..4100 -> 2.59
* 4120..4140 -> 2.47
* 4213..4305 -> 2.21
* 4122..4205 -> 2.39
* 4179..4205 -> 2.36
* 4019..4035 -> 2.5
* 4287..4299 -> 2.1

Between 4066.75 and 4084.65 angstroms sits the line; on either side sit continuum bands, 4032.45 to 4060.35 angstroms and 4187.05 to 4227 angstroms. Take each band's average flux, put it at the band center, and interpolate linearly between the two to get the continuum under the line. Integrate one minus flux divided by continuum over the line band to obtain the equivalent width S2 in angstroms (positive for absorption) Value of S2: -0.89 angstroms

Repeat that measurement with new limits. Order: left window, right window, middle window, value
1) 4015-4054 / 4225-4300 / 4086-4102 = -3.5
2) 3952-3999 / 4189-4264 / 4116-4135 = -0.2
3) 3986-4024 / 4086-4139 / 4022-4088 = 1.0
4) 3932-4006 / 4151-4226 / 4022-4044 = 0.6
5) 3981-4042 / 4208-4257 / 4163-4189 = -0.8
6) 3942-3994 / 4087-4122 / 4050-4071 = 1.7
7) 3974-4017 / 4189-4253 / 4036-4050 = -0.6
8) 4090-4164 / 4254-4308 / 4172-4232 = 1.8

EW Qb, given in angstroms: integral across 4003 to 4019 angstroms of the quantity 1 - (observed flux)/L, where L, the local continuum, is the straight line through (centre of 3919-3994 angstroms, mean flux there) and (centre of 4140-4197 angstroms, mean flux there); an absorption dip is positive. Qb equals 1.2 angstroms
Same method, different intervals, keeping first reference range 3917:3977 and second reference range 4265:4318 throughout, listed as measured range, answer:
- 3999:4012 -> 1.2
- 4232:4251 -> 0.1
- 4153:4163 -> -0.3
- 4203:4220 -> 0.2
